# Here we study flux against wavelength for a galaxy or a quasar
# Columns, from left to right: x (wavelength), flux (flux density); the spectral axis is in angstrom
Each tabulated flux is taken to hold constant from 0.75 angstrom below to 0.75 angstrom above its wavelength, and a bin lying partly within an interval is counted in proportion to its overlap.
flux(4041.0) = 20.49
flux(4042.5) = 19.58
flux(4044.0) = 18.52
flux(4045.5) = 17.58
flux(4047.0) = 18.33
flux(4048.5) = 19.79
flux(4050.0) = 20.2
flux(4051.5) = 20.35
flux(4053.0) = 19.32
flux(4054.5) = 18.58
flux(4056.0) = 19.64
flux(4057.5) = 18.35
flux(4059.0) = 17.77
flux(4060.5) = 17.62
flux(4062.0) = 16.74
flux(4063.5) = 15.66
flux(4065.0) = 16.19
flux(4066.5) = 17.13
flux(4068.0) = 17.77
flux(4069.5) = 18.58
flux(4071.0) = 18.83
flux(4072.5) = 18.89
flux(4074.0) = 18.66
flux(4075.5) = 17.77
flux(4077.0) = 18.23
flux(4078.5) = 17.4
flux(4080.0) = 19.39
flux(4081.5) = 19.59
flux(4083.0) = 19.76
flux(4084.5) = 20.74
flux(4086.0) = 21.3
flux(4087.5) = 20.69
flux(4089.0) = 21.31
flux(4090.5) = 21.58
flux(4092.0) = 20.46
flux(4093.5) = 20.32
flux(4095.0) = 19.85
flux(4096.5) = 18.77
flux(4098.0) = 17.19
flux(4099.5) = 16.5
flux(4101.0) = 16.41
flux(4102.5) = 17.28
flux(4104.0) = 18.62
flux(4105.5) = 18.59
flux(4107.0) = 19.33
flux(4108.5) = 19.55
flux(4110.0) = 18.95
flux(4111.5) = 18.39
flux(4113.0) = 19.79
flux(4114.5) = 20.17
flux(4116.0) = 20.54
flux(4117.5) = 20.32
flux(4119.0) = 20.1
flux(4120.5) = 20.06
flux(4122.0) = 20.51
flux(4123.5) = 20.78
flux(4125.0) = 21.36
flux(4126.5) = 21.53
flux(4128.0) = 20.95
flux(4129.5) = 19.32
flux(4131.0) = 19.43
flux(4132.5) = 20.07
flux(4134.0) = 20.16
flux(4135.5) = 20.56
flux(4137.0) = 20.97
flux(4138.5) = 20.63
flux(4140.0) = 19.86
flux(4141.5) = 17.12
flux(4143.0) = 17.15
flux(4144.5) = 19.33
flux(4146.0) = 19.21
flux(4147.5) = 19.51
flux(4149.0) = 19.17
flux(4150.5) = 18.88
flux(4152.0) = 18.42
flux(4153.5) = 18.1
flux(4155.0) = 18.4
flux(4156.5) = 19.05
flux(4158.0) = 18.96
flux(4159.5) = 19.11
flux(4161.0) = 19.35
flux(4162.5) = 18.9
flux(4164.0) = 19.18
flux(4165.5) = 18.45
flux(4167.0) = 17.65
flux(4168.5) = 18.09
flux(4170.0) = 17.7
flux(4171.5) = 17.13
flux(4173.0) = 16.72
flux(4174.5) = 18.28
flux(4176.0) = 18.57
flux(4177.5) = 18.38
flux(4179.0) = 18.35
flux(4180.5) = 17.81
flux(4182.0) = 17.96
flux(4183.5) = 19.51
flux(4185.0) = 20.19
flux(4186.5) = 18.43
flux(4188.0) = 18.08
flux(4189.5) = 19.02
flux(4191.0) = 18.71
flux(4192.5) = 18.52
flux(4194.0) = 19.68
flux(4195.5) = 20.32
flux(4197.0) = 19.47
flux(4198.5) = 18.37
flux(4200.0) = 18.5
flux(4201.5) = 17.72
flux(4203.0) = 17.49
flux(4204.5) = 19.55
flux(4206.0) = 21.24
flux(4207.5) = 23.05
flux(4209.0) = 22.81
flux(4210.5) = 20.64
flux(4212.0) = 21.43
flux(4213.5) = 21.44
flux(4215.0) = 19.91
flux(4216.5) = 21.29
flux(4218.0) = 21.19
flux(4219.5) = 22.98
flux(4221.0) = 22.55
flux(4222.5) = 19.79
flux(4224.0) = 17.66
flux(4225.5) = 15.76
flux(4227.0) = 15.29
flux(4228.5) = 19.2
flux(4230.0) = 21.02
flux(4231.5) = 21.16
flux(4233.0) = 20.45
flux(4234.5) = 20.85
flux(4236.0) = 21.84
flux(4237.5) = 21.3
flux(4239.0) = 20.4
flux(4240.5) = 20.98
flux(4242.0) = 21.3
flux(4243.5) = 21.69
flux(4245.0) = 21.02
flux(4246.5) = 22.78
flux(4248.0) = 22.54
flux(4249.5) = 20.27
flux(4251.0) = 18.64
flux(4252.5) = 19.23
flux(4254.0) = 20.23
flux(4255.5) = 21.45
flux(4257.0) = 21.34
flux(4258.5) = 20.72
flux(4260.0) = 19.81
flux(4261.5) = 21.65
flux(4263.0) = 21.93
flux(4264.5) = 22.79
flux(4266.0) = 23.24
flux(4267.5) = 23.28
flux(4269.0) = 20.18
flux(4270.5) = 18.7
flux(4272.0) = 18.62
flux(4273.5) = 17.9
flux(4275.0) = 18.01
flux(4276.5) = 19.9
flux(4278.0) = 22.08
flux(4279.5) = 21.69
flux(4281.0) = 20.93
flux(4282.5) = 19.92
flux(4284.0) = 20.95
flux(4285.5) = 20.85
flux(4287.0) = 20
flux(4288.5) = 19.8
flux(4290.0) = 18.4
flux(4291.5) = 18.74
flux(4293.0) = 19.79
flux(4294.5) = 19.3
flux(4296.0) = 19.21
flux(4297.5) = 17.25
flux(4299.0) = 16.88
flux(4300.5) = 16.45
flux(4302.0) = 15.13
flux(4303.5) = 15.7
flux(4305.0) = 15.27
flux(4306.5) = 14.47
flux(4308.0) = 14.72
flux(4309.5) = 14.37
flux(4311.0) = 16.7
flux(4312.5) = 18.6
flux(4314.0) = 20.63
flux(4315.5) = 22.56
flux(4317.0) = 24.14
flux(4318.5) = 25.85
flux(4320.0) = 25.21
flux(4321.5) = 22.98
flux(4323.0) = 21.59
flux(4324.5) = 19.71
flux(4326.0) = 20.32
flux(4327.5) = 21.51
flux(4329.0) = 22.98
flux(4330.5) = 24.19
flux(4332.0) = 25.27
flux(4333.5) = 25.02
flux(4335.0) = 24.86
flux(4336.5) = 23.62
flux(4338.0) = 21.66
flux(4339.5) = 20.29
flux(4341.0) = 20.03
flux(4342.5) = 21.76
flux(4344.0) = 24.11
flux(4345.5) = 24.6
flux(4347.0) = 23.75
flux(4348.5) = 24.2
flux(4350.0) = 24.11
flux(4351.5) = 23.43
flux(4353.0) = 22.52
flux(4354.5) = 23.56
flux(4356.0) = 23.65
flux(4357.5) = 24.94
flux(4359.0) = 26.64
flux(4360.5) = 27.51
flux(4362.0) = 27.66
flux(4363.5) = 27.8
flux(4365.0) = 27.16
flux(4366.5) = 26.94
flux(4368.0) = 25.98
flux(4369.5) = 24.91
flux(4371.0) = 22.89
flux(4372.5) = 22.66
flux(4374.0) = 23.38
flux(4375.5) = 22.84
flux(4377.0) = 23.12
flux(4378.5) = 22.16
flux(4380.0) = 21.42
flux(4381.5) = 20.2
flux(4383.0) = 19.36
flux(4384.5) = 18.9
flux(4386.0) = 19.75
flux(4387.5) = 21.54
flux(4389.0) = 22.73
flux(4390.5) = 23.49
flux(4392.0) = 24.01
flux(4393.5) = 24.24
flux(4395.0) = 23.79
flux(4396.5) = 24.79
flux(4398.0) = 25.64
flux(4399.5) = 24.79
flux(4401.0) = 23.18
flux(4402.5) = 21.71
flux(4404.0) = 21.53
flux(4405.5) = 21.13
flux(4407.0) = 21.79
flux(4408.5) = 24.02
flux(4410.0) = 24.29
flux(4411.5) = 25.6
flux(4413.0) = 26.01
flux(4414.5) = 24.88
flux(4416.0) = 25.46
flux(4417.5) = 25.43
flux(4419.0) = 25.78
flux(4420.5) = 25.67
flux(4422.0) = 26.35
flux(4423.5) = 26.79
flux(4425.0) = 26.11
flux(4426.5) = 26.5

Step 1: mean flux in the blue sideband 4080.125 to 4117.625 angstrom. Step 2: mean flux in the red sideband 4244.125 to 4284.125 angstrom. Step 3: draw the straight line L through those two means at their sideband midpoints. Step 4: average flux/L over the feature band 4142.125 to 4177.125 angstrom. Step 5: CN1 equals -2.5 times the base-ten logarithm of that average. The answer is 0.08 mag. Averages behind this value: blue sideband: 19.4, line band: 18.5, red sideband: 20.7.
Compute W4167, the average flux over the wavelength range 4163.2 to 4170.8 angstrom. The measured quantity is 18.2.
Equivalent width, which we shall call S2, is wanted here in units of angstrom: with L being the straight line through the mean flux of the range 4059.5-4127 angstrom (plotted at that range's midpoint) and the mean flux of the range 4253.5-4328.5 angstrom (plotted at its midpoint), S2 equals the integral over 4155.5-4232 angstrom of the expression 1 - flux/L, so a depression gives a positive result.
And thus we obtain 0.9 angstrom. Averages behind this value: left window 19.1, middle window 19.2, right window 19.8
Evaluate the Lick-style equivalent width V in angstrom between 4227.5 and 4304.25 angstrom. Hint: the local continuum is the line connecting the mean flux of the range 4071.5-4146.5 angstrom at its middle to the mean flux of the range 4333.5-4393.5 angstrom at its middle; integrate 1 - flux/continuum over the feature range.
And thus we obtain 6.3 angstrom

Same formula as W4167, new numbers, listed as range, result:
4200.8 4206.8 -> 19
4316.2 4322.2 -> 24.5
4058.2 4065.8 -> 16.8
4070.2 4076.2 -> 18.5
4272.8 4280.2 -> 19.9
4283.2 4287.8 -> 20.6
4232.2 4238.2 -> 21.1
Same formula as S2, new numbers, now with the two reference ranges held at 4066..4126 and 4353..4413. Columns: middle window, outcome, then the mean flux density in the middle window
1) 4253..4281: 1.5 angstrom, 20.7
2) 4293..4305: 2.8 angstrom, 17.2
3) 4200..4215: 0.4 angstrom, 20.5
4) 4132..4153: 0.7 angstrom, 19.3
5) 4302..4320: 3.2 angstrom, 18.6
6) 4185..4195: 0.9 angstrom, 18.9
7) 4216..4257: 1.8 angstrom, 20.5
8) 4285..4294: 1.1 angstrom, 19.6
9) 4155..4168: 1.0 angstrom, 18.8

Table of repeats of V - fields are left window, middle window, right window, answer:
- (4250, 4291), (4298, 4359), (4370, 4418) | 1.01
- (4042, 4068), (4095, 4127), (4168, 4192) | -1.70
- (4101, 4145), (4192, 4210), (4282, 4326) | -0.29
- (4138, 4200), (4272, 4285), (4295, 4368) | 0.49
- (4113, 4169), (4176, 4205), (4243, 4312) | 1.12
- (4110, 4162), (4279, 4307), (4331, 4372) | 5.59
